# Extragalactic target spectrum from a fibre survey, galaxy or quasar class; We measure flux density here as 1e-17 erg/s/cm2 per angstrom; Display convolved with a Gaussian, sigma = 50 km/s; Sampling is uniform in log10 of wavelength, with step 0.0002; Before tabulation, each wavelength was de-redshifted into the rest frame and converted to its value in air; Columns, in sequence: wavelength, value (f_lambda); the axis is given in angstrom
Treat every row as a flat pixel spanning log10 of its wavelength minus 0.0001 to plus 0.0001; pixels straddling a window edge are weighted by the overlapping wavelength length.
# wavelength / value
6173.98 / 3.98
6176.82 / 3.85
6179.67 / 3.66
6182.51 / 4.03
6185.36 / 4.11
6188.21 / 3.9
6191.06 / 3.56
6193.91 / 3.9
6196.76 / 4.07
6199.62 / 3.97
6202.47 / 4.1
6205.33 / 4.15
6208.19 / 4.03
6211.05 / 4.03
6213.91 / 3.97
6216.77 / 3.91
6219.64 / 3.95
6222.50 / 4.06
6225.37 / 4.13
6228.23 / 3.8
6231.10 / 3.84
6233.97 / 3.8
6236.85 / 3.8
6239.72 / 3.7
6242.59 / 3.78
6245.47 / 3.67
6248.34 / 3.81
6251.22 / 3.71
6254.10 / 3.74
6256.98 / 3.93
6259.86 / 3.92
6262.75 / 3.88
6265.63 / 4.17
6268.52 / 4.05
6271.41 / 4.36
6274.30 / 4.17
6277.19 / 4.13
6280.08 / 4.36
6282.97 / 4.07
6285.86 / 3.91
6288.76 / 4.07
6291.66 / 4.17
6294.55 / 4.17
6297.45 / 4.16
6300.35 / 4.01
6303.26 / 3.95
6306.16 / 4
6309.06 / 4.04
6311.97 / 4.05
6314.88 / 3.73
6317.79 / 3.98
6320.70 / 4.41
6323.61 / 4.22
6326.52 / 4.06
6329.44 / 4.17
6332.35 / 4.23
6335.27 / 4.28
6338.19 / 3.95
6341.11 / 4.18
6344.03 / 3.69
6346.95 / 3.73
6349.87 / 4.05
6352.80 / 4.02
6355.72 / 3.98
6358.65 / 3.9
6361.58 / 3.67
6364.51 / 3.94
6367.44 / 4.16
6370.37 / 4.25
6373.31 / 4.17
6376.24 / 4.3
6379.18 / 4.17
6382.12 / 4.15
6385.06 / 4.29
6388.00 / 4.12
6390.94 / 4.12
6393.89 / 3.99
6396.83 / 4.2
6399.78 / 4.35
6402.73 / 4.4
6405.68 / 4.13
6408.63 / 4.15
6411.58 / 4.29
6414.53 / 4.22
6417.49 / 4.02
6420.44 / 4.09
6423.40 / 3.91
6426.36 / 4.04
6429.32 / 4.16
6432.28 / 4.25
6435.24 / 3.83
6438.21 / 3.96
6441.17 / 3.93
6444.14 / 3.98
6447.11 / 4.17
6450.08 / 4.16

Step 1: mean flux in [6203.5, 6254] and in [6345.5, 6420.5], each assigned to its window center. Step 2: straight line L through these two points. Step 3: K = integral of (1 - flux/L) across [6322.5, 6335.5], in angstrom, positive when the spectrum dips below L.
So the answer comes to -0.5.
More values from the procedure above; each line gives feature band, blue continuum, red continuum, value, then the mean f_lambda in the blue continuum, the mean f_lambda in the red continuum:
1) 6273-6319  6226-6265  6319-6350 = -1.1 angstrom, 3.81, 4.09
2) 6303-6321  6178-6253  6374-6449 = 0.0 angstrom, 3.9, 4.13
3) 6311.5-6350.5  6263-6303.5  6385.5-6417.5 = 0.9 angstrom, 4.12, 4.19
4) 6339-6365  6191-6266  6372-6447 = 1.0 angstrom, 3.91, 4.13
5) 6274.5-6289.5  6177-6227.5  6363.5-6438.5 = -0.3 angstrom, 3.97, 4.14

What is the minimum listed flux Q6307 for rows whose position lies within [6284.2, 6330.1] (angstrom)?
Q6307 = 3.73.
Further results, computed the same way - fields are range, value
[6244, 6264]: 3.67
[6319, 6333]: 4.06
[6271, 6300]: 3.91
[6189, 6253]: 3.56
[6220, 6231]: 3.8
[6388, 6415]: 3.99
